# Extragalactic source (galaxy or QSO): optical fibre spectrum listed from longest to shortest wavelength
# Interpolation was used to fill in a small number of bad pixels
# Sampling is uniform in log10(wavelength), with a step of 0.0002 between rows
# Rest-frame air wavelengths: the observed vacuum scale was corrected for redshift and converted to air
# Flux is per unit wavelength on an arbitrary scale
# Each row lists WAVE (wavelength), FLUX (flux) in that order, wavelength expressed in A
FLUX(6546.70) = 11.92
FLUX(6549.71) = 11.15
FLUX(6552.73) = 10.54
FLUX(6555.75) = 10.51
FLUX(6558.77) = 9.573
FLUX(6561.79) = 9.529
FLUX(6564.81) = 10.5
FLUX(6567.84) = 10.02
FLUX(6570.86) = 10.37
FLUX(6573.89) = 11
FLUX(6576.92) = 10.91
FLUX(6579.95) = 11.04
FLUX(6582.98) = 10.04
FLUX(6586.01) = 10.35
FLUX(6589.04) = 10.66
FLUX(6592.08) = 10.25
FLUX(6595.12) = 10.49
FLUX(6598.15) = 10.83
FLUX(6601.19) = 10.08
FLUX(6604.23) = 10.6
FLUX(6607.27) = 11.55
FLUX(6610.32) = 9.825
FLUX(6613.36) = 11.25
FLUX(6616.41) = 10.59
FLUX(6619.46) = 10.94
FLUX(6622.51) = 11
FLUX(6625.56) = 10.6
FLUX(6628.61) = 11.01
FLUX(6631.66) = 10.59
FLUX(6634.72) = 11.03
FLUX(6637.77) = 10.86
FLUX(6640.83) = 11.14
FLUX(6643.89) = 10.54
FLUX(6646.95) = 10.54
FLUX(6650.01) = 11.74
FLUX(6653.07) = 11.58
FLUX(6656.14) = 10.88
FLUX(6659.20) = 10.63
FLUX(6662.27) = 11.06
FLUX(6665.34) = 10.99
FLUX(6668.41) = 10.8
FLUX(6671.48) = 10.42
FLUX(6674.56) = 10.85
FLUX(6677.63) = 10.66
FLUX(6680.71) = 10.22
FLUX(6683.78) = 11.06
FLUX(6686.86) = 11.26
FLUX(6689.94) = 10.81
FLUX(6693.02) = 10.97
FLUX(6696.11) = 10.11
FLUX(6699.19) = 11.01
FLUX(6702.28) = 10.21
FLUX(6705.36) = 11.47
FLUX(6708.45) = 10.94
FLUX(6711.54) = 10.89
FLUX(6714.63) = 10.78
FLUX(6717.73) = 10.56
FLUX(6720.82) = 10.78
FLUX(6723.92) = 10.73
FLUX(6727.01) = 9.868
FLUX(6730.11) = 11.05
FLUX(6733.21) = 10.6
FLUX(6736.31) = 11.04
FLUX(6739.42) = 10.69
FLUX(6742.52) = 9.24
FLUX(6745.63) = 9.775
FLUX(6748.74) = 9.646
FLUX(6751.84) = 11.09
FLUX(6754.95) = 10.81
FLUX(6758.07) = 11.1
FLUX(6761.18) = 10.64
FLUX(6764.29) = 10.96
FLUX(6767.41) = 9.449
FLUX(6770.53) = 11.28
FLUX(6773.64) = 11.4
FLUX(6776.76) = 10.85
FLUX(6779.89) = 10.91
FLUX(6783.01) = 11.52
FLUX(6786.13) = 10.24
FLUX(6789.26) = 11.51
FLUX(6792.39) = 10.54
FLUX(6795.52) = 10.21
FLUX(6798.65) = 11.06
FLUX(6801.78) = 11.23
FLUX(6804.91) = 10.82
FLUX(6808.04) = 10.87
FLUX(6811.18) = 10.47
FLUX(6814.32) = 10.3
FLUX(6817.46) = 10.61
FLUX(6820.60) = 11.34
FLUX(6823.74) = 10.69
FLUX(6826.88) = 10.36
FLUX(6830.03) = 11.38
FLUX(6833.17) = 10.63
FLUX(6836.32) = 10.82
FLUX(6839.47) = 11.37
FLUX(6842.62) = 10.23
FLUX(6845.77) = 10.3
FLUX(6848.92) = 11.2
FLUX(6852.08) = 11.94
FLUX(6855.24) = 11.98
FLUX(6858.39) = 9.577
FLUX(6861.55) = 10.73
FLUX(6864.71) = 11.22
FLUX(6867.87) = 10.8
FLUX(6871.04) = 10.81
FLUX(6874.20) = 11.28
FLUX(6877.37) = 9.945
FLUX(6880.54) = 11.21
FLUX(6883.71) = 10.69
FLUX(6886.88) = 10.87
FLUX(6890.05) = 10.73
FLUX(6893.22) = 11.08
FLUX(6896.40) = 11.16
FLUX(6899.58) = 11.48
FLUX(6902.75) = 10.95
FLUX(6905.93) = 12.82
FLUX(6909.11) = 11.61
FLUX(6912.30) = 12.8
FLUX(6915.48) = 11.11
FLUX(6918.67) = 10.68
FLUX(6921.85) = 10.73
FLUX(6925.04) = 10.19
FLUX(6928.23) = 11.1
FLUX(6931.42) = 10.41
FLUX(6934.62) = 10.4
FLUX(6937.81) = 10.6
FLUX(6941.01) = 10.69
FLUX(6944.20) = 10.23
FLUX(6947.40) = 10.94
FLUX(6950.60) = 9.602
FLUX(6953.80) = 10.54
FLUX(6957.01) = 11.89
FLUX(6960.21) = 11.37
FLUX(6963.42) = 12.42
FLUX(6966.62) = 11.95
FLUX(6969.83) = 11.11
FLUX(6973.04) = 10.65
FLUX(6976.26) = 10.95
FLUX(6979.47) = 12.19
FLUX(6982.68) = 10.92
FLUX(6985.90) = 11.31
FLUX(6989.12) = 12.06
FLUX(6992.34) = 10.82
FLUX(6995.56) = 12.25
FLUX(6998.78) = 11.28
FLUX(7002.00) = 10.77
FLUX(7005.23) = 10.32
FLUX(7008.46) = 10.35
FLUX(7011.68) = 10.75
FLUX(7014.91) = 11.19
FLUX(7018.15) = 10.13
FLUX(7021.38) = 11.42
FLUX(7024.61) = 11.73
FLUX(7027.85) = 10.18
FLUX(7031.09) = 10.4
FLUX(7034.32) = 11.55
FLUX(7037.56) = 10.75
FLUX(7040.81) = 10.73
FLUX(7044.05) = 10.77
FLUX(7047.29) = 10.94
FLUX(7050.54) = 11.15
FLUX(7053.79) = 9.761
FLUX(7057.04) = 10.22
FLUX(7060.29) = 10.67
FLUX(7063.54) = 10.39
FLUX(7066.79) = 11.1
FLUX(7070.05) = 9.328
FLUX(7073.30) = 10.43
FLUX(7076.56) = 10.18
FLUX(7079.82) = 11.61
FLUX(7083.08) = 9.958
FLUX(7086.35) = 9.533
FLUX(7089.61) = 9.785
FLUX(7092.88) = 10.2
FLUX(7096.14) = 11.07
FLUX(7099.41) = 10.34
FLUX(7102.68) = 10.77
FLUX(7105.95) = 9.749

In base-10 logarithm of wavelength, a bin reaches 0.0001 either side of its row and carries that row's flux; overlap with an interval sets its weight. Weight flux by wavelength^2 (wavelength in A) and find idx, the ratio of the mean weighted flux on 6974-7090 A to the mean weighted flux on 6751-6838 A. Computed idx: 1.1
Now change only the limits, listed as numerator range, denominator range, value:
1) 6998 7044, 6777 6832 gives 1.06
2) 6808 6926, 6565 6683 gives 1.10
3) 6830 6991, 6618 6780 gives 1.09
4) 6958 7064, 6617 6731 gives 1.12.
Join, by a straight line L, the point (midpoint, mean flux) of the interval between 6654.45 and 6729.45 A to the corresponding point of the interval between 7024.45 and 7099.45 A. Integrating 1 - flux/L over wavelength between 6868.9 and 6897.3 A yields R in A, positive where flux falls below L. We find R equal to -0.6 A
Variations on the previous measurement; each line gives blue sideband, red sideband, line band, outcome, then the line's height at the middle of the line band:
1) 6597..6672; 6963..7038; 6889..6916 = -1.2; 11.1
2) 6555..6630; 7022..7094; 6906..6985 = -4.1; 10.5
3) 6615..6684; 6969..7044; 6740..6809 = 1.4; 10.9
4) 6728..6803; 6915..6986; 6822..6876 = -0.5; 10.8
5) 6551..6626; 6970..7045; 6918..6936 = 0.6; 10.9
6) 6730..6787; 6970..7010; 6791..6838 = 0.0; 10.8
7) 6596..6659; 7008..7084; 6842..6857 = -0.6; 10.8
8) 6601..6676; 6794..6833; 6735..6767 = 1.0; 10.8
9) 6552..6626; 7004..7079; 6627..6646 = -0.6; 10.5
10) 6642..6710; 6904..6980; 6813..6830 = 0.4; 11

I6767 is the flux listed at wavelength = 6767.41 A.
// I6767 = 9.449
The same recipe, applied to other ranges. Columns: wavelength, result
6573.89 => 11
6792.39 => 10.54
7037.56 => 10.75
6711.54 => 10.89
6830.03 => 11.38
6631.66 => 10.59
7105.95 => 9.749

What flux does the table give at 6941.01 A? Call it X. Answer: 10.69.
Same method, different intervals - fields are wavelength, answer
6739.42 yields 10.69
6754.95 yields 10.81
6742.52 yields 9.24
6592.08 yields 10.25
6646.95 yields 10.54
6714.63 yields 10.78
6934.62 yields 10.4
